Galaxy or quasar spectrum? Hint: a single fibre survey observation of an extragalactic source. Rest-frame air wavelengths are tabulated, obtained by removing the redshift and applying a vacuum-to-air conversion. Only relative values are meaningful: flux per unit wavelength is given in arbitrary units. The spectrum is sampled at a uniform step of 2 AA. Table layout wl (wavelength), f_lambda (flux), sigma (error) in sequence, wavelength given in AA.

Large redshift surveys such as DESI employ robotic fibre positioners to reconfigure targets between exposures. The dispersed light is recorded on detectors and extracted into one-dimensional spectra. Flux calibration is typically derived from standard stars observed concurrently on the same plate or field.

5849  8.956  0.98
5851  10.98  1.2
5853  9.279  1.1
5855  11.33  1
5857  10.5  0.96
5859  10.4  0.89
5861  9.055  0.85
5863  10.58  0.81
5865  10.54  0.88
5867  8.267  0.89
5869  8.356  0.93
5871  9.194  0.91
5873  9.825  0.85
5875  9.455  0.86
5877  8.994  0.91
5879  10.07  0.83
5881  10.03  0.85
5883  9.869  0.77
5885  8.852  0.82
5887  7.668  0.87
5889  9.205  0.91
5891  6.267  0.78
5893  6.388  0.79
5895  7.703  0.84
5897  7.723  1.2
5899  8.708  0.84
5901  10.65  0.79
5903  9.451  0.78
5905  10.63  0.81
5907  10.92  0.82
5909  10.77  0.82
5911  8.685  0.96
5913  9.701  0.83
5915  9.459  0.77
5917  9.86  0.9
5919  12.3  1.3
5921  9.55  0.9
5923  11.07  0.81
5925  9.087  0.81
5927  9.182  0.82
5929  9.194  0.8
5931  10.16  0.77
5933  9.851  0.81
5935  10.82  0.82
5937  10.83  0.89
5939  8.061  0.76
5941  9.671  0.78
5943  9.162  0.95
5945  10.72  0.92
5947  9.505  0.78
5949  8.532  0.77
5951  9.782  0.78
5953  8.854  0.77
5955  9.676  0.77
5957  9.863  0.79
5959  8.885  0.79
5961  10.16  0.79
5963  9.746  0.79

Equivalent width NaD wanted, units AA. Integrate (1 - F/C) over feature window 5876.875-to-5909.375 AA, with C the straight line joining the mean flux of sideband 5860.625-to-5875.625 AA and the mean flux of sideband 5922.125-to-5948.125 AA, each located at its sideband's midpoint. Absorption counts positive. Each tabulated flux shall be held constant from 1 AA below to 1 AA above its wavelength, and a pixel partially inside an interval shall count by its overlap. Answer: 1.8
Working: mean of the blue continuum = 9.42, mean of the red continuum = 9.78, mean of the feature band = 9.02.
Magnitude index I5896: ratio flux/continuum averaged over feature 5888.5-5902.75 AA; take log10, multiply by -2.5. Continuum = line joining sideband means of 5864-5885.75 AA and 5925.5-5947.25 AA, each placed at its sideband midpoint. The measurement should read 0.17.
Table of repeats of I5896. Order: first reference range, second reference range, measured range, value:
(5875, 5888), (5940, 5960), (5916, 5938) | -0.09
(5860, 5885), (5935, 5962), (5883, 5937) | 0.01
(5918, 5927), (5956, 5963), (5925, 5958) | 0.04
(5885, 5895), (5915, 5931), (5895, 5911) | -0.13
